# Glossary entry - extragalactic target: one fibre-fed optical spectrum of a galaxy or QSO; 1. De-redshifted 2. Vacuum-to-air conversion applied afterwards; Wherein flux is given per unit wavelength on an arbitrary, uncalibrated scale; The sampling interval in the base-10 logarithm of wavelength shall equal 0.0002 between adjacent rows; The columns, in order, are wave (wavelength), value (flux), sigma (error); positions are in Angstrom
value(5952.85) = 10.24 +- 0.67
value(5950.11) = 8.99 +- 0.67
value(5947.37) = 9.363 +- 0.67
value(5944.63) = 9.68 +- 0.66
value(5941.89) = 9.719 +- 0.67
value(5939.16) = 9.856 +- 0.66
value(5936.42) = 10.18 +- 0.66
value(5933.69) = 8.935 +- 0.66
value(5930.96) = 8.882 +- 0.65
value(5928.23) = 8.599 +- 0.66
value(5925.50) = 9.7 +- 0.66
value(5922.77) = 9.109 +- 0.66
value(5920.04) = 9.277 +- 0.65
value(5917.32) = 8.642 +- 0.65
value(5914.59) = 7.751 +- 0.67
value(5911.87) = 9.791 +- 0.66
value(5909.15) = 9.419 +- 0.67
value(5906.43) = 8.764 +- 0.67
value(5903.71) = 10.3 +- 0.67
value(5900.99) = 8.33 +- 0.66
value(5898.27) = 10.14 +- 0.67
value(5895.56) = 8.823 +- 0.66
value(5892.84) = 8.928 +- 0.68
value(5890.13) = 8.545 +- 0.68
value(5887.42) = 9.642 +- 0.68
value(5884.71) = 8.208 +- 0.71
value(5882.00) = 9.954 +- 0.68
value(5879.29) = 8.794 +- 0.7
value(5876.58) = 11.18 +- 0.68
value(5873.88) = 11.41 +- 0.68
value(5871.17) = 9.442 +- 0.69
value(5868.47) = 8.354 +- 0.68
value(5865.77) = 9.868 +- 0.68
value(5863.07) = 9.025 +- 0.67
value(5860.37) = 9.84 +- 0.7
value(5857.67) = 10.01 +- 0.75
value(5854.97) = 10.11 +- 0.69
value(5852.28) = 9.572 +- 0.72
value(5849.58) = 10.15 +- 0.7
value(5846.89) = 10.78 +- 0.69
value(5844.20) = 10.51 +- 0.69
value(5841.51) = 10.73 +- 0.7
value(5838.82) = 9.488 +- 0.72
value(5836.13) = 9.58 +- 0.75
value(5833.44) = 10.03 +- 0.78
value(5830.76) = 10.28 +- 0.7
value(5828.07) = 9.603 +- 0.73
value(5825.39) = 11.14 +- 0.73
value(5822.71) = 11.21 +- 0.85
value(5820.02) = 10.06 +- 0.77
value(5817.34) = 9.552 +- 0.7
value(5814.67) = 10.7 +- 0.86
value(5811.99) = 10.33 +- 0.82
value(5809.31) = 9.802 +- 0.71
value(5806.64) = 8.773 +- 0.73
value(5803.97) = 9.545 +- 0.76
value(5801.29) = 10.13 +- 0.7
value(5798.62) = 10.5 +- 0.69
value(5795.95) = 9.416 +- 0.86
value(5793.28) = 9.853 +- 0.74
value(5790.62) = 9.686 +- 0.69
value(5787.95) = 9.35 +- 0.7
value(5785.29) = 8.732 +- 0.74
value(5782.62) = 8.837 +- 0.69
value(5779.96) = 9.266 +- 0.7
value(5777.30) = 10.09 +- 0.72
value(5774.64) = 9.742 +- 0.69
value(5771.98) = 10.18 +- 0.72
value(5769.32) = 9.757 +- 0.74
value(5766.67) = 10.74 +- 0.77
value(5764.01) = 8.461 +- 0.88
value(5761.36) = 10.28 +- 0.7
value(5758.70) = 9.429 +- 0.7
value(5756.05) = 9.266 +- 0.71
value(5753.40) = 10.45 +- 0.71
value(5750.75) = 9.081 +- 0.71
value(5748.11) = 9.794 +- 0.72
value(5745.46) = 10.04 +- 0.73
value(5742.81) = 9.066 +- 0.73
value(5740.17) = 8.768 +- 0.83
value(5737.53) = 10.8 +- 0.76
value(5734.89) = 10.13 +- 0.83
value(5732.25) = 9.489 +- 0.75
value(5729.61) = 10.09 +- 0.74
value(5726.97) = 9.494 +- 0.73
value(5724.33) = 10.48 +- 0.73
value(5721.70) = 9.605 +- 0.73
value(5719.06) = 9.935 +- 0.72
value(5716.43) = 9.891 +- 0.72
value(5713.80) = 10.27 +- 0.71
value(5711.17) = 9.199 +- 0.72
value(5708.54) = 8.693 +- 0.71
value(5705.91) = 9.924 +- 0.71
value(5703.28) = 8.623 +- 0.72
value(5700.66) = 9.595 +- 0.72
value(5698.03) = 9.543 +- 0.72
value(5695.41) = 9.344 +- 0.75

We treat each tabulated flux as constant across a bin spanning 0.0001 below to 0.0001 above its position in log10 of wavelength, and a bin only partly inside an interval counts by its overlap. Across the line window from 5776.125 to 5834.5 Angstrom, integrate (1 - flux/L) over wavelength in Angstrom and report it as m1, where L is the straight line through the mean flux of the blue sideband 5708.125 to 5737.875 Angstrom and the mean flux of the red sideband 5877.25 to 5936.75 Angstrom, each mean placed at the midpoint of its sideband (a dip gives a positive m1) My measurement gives -2.07 Angstrom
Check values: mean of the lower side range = 9.84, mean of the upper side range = 9.13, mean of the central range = 9.86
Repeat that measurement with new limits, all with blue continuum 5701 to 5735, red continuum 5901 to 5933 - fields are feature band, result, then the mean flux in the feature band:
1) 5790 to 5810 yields -0.62 Angstrom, 9.71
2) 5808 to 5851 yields -4.21 Angstrom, 10.2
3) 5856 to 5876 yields -1.18 Angstrom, 9.77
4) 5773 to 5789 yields 0.21 Angstrom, 9.35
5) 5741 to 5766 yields 0.00 Angstrom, 9.56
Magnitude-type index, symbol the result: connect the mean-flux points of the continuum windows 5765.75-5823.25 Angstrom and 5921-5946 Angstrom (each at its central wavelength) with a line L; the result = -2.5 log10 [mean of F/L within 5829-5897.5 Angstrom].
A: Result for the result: -0.01 mag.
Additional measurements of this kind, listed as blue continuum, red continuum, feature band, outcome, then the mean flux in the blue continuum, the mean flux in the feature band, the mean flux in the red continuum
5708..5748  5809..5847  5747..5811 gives 0.04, 9.75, 9.64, 10.2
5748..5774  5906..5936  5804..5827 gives -0.07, 9.74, 10.2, 9.03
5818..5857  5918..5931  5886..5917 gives 0.03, 10.2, 9.11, 9.11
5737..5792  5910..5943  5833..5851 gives -0.09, 9.59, 10.2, 9.2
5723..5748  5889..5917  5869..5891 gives -0.05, 9.82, 9.62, 9.07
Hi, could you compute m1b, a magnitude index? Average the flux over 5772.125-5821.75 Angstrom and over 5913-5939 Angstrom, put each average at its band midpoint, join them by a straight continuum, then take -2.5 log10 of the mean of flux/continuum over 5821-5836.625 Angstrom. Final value -0.09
